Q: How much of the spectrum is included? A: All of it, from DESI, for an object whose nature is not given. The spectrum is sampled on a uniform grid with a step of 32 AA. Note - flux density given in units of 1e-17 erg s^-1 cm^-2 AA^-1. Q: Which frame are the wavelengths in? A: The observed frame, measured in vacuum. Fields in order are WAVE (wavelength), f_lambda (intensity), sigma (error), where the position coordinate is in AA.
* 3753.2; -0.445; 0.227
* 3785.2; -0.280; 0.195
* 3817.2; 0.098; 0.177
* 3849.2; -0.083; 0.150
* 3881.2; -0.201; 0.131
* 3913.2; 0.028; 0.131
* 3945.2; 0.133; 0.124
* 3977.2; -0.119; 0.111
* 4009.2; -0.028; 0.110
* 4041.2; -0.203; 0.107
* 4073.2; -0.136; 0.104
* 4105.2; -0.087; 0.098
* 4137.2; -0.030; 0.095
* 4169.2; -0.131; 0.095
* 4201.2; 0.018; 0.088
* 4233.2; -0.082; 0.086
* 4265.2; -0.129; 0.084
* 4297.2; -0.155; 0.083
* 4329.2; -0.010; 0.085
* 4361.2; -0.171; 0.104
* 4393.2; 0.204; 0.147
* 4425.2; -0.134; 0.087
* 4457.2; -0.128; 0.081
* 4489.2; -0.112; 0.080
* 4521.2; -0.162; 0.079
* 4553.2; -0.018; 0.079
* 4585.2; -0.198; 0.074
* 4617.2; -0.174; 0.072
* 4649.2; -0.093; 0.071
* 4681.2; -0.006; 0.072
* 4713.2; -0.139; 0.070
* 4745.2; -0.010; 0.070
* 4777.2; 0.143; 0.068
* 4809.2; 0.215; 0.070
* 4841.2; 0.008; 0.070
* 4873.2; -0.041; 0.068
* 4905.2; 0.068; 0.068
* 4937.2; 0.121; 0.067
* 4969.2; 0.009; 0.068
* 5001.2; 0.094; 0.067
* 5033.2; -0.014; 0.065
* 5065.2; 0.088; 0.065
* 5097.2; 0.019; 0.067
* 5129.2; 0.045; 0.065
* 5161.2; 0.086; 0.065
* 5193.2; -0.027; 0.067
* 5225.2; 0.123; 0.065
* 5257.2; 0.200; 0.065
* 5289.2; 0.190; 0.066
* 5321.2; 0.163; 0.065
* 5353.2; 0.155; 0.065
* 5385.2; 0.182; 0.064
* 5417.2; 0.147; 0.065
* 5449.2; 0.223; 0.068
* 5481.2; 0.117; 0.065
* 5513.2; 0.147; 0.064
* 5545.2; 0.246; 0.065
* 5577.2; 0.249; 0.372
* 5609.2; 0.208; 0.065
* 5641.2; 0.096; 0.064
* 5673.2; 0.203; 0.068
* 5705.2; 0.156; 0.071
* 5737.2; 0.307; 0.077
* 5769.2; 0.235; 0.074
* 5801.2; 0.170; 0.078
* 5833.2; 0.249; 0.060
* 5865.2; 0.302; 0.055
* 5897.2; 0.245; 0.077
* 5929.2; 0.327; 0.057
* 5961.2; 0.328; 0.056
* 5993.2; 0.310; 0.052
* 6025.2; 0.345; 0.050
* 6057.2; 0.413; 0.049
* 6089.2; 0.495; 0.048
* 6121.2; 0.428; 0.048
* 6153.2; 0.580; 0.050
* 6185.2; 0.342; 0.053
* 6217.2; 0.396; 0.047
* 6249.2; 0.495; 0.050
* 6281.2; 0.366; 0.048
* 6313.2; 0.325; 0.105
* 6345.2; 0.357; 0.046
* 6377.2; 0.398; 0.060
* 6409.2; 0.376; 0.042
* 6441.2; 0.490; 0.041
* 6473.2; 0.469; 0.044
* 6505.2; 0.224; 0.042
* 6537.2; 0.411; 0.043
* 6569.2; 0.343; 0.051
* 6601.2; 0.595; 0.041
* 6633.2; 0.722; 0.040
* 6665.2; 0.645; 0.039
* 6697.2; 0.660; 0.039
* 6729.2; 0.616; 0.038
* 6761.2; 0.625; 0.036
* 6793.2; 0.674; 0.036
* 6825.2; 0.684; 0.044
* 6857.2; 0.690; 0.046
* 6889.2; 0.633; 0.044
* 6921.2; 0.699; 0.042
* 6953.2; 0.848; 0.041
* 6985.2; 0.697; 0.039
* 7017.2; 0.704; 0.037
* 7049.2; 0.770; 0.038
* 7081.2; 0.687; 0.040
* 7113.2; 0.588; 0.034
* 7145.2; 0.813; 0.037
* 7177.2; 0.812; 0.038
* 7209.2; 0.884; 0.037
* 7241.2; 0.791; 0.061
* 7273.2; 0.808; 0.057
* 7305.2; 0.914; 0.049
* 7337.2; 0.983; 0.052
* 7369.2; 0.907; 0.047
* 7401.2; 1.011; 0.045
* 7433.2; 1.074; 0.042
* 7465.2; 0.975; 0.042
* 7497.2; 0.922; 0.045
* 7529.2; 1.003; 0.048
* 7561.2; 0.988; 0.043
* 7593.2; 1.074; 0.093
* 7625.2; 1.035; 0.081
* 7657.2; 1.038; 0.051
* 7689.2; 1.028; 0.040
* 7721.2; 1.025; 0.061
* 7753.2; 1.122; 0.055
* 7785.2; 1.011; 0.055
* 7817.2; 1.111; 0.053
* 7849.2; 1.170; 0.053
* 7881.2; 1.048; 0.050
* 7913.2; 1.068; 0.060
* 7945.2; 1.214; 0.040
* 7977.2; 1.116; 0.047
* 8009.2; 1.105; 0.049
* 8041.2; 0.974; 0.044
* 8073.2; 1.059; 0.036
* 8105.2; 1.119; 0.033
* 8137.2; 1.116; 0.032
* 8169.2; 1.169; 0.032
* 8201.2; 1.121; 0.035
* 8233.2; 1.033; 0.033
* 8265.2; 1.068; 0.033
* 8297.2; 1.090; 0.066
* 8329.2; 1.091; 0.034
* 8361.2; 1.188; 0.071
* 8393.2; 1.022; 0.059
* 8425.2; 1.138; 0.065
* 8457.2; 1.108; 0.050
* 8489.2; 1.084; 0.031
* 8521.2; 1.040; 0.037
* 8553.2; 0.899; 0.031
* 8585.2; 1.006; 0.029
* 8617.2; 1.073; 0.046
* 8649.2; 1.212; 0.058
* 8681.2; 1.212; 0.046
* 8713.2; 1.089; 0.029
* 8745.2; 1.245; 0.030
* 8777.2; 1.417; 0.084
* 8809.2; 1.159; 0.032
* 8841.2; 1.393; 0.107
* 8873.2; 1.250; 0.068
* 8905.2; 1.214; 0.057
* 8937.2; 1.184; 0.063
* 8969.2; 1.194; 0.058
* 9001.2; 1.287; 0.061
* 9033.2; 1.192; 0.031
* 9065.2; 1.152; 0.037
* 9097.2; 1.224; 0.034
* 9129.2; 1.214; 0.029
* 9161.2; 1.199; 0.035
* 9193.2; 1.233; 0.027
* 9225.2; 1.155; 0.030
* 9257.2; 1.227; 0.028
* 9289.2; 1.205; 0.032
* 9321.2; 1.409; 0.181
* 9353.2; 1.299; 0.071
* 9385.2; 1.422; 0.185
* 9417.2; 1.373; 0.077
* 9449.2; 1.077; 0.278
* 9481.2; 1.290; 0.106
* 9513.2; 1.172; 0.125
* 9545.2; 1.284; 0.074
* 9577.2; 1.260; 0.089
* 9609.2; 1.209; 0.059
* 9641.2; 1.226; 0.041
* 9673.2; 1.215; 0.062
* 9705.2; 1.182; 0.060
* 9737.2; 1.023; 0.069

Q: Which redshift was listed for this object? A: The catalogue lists 0.652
